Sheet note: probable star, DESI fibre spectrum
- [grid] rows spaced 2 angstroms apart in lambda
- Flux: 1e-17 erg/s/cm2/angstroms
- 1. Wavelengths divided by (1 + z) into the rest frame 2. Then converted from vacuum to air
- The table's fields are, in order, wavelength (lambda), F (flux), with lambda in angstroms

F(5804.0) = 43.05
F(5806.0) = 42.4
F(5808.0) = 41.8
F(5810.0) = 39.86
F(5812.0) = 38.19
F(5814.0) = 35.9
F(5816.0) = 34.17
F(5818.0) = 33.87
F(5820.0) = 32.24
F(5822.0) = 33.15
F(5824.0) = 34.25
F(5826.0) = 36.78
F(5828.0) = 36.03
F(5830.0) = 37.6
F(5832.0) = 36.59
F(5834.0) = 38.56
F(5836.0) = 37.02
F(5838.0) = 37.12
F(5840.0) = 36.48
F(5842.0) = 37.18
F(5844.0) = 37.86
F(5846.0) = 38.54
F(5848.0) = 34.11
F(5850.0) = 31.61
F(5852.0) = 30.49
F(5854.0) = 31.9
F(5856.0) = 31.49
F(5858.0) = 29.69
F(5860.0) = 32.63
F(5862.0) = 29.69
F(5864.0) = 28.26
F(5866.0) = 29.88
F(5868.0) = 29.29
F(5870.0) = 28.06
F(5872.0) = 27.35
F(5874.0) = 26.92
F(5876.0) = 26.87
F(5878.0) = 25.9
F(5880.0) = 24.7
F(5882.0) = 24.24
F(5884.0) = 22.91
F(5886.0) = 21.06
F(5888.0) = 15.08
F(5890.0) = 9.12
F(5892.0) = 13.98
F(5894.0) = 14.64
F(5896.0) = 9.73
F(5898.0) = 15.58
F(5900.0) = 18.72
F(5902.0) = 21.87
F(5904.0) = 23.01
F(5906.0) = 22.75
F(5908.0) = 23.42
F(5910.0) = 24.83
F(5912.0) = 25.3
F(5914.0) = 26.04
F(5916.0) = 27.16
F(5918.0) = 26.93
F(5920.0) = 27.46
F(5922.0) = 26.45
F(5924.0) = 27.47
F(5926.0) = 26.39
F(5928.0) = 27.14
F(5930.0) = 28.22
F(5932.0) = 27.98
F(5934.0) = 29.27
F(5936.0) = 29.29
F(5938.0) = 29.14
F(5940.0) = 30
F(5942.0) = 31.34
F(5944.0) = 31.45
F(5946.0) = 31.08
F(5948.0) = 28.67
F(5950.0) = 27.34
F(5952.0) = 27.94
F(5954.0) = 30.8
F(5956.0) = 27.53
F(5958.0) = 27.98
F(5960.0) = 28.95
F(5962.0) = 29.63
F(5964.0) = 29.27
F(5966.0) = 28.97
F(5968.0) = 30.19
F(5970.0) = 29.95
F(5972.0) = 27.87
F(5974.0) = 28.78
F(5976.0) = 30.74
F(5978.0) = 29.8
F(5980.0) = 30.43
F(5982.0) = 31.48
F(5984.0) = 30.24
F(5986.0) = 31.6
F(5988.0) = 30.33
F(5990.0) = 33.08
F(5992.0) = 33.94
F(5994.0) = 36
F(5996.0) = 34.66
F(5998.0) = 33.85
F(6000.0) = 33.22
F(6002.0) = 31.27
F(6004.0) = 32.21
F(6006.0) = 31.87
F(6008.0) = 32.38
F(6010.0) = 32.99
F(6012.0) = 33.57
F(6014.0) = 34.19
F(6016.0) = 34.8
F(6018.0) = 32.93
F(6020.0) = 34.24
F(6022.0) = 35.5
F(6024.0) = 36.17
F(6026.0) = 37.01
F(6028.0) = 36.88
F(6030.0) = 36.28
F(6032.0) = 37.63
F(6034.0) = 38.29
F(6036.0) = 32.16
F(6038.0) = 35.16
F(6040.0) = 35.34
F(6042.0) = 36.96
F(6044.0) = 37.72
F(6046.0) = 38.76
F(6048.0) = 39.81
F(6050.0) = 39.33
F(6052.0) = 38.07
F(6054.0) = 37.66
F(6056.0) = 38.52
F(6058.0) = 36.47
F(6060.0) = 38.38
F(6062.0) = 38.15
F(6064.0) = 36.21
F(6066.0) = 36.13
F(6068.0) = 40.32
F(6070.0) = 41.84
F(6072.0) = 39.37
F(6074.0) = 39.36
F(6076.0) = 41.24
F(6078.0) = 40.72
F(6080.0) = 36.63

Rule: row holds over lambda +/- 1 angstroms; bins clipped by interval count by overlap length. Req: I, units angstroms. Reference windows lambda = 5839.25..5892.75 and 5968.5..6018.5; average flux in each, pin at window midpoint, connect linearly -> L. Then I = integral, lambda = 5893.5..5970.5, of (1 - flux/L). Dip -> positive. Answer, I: 9.5 angstroms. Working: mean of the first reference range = 28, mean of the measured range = 26.5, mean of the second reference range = 32.1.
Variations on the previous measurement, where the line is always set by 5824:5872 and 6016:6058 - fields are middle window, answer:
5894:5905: 5.42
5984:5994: 0.97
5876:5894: 7.61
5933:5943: 1.51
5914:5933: 4.18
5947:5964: 3.23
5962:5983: 3.48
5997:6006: 0.89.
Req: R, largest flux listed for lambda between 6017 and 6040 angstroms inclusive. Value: 38.29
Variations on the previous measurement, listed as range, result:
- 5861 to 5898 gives 29.88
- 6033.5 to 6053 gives 39.81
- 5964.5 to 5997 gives 36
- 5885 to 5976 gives 31.45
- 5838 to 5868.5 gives 38.54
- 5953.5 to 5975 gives 30.8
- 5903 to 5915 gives 26.04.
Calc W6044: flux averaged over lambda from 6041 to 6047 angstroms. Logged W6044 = 37.8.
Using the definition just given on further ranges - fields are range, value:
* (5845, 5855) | 33.3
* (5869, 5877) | 27.3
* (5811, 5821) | 34.9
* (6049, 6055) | 38.4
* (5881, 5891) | 18.5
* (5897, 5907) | 20.4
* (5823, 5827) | 35.5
